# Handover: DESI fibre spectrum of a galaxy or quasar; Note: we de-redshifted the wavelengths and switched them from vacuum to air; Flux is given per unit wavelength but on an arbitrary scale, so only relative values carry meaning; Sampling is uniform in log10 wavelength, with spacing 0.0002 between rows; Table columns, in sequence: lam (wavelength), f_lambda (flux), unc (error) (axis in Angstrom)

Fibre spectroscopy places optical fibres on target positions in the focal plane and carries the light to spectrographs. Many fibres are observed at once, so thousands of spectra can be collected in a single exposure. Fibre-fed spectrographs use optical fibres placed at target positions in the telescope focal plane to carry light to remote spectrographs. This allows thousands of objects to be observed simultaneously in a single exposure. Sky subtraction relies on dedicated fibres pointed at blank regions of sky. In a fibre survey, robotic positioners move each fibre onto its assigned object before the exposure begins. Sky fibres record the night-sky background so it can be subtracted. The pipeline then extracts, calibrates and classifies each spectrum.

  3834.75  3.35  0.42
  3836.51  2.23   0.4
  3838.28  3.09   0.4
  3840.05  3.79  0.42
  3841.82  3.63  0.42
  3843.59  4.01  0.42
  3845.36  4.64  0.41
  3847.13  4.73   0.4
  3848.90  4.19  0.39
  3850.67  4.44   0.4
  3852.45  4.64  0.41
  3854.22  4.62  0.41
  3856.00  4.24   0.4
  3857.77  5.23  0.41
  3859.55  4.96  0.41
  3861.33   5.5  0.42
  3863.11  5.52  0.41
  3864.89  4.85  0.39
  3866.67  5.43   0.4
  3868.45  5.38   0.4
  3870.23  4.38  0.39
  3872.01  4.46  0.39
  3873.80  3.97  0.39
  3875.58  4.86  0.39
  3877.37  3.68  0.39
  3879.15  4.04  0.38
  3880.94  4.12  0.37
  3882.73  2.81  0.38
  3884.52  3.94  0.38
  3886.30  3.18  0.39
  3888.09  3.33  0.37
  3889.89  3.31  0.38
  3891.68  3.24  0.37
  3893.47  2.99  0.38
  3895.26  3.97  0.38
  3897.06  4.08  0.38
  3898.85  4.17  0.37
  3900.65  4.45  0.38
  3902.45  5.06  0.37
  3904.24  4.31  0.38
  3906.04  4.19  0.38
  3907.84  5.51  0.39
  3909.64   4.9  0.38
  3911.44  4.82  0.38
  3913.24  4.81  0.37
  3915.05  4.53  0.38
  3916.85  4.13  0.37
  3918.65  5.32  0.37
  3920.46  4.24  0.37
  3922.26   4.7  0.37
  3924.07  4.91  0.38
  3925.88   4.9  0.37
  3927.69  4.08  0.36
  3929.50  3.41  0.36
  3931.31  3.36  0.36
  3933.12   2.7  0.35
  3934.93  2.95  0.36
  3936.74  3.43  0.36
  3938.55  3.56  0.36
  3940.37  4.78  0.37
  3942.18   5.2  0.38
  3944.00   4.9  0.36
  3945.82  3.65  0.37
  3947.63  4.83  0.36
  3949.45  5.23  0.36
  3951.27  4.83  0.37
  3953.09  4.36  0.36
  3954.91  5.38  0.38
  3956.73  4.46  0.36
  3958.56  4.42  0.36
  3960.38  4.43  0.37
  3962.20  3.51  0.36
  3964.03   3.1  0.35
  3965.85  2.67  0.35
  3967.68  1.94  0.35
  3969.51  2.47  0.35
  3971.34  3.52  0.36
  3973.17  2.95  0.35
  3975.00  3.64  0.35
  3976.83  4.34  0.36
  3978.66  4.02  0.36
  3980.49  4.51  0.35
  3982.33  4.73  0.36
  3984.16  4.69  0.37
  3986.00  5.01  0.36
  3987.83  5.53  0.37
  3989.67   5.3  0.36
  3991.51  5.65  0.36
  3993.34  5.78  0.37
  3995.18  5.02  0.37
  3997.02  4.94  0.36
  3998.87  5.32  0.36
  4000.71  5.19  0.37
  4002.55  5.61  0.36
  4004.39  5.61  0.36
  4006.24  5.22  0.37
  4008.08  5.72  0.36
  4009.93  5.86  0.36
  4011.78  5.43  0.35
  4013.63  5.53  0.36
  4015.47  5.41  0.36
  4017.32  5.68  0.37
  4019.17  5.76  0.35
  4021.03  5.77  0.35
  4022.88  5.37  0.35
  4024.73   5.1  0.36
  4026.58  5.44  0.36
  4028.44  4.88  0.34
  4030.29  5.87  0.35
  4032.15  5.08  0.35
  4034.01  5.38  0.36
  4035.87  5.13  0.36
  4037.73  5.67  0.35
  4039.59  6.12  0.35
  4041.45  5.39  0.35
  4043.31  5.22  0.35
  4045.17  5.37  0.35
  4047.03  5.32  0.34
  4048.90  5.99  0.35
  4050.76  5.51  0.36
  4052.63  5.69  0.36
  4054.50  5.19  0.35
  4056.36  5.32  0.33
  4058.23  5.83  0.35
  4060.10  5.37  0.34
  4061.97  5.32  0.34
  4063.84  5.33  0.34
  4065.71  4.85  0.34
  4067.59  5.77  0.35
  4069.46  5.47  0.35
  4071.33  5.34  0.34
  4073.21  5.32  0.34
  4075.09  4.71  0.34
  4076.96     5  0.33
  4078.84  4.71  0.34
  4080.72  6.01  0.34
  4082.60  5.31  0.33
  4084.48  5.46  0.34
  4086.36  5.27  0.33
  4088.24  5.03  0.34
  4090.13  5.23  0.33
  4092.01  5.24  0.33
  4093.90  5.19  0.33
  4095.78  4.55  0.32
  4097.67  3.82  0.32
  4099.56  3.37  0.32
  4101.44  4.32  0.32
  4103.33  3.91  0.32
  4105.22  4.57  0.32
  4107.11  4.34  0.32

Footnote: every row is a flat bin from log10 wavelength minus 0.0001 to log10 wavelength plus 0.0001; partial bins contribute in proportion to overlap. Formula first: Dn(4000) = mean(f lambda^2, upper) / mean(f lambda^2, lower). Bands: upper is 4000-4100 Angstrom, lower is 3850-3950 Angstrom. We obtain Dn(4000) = 1.3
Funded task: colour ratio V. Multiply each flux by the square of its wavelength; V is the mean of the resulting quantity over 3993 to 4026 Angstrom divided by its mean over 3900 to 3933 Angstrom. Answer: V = 1.3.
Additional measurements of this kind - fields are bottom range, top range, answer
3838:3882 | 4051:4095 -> 1.31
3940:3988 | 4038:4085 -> 1.36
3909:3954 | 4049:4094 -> 1.32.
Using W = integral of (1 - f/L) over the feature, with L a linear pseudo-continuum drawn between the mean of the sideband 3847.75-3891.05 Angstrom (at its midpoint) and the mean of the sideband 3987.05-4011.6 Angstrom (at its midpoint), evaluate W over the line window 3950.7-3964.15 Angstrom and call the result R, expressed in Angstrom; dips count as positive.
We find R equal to 1.9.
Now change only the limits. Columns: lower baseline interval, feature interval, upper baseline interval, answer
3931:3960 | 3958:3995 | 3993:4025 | 5.7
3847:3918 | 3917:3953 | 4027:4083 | 3.2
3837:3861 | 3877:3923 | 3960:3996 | 1.0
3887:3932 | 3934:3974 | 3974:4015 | 6.5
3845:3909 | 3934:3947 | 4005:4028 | 2.1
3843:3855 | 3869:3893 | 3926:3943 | 2.4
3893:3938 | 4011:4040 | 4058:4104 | -4.3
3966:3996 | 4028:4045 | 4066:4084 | -2.0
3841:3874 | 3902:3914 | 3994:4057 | 0.3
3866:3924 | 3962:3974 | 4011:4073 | 5.0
